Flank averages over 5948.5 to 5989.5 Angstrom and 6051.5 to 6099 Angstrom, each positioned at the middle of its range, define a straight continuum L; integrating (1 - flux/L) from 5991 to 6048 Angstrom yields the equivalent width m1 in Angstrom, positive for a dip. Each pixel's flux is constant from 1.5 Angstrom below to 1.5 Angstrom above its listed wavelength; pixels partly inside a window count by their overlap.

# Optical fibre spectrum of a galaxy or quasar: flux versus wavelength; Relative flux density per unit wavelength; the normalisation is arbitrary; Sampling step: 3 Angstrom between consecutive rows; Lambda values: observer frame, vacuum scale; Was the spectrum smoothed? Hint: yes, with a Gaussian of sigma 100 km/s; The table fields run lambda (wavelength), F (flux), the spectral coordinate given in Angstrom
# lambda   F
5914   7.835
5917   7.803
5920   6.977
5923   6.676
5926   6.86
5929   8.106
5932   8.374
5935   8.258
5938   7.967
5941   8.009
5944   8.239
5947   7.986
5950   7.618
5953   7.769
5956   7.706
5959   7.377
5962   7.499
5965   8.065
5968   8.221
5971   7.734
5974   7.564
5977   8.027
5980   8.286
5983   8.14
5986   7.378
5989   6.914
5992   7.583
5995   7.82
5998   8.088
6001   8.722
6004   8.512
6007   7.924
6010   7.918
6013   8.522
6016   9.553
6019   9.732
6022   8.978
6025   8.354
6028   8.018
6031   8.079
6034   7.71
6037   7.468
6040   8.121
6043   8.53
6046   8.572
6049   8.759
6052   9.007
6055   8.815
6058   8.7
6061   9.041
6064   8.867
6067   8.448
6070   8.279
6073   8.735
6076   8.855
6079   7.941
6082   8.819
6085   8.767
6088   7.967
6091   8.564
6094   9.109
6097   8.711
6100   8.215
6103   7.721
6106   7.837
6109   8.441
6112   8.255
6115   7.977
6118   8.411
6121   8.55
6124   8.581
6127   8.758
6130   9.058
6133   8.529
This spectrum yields -1.1 Angstrom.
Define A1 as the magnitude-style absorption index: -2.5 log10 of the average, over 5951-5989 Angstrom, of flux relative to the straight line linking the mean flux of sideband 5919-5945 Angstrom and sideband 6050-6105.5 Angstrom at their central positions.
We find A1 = 0.02 mag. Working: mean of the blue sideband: 7.72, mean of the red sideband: 8.57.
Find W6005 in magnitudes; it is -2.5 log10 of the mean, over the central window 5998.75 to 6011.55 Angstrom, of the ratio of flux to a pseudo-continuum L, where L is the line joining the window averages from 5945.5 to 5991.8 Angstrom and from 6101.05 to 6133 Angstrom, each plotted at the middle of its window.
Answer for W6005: -0.05 mag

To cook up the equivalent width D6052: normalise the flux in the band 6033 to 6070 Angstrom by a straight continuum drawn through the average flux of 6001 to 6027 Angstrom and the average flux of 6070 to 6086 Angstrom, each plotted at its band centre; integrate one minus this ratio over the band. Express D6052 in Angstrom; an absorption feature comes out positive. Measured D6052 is 0.5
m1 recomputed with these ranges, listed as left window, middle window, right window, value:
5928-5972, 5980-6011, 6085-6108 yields 0.53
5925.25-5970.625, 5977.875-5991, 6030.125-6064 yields 0.65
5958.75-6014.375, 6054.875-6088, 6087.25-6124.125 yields -1.65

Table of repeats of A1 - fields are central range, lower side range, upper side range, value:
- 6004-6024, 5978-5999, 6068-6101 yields -0.10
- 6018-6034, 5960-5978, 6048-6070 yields -0.01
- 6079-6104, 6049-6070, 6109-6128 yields 0.01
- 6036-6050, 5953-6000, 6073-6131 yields -0.02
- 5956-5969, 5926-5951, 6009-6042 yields 0.05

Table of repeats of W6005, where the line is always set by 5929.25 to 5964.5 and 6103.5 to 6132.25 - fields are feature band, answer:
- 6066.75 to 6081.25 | -0.02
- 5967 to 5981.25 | 0.00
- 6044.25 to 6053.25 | -0.07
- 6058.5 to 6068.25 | -0.07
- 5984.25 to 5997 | 0.08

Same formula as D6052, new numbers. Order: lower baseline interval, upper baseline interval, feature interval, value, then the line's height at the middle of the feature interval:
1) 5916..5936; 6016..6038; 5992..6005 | 0.0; 8.19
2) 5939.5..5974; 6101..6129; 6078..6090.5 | -0.3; 8.2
